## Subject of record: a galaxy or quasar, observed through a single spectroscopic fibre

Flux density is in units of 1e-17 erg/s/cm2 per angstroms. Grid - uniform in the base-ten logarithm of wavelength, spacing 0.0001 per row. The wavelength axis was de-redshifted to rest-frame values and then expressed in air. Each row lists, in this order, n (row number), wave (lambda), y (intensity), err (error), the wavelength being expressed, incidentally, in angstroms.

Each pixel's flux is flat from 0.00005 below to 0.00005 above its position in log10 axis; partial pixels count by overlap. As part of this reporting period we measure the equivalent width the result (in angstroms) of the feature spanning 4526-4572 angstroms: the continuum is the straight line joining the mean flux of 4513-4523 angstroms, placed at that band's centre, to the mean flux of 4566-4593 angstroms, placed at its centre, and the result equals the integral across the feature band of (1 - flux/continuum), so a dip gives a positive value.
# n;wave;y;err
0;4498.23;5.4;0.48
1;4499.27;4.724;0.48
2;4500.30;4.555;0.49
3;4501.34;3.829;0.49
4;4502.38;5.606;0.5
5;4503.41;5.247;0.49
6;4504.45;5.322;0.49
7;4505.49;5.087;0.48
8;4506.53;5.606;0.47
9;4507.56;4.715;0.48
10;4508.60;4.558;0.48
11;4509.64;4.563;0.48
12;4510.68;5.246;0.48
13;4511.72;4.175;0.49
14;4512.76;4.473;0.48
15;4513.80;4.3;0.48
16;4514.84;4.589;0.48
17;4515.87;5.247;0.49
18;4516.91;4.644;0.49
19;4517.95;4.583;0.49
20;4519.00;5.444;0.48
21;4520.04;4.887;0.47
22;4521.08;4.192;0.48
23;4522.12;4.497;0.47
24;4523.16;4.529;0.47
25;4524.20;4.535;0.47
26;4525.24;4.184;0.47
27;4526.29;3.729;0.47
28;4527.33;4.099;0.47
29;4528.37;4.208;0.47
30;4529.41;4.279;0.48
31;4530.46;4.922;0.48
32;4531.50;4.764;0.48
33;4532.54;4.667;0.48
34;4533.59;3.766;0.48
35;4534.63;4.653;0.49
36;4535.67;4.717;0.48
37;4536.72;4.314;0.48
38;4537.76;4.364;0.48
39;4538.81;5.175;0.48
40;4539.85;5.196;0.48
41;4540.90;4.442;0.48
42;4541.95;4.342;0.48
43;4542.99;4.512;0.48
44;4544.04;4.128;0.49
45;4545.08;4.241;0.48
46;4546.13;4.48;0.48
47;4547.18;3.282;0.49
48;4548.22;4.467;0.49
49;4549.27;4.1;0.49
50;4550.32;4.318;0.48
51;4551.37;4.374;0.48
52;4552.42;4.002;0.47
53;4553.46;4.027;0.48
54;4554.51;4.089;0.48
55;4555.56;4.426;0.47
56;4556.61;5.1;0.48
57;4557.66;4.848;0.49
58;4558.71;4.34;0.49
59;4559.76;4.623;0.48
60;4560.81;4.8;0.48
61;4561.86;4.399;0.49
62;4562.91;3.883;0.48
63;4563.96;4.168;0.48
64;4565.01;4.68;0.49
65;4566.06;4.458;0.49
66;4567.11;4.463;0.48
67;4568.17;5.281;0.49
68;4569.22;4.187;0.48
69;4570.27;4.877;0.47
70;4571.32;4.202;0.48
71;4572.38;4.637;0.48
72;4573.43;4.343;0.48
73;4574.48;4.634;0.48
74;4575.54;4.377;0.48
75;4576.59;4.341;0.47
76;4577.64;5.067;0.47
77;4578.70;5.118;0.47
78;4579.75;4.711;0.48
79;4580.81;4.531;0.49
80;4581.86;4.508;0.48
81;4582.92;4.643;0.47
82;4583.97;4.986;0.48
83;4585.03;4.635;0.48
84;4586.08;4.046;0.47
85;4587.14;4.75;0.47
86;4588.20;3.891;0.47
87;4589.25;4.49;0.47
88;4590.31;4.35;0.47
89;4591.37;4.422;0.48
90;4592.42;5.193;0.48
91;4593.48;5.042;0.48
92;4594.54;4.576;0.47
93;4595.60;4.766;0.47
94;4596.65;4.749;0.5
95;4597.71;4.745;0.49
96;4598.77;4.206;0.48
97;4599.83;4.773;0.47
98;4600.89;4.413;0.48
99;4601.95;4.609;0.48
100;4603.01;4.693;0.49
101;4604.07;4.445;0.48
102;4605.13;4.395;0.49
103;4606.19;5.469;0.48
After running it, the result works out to 2.2 angstroms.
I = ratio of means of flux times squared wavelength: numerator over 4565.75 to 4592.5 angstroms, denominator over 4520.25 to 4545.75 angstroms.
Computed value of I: 1.05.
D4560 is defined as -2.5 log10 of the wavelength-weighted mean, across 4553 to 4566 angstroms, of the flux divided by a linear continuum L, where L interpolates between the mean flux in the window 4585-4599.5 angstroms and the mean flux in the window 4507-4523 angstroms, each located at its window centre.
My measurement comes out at 0.038 mag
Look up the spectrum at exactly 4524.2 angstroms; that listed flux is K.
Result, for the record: 4.535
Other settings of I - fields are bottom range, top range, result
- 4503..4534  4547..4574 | 0.97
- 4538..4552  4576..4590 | 1.06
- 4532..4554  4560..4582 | 1.06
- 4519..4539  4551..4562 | 1.01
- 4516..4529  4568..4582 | 1.05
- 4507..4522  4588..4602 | 1.02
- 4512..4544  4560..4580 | 1.02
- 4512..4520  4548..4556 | 0.90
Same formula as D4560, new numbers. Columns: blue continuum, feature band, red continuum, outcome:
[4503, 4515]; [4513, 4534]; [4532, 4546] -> 0.04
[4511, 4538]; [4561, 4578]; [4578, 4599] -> 0.02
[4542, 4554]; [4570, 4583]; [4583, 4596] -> -0.03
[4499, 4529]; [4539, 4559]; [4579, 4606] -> 0.06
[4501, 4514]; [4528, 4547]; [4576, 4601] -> 0.07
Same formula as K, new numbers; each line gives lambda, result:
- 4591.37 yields 4.422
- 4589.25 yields 4.49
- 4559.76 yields 4.623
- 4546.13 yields 4.48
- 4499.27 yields 4.724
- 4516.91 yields 4.644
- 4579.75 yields 4.711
